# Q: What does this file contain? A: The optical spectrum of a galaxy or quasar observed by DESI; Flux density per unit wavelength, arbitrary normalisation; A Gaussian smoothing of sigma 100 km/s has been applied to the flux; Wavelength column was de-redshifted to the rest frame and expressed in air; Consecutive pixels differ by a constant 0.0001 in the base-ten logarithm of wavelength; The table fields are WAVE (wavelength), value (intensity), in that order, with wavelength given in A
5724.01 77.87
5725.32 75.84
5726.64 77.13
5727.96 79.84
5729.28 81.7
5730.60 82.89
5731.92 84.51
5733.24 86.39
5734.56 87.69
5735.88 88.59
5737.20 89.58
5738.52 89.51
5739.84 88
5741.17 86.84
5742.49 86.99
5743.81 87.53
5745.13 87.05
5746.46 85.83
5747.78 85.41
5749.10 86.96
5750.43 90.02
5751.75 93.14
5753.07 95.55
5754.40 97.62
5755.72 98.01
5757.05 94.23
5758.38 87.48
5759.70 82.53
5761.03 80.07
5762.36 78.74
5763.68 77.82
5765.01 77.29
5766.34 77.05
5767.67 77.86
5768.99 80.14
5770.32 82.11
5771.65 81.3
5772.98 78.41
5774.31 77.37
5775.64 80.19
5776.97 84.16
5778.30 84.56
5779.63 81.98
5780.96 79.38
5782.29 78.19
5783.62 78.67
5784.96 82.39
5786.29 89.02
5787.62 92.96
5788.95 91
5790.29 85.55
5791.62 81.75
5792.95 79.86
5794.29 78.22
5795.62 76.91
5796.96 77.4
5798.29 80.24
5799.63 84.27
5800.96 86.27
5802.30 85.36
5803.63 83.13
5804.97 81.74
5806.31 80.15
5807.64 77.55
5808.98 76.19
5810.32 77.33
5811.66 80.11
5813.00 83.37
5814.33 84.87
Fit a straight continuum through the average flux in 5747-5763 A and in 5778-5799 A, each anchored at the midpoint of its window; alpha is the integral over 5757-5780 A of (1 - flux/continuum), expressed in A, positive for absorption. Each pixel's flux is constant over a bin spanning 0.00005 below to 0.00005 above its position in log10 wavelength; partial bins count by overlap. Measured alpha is 1.4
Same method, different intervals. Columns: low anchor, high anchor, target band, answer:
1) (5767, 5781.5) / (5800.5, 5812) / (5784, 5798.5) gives -0.4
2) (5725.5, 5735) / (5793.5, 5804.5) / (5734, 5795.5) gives -2.2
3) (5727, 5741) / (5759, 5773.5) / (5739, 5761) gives -1.8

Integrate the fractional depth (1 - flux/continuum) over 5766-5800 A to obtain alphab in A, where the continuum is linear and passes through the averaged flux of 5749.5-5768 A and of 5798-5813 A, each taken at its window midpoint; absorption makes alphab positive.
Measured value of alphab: 0.8 A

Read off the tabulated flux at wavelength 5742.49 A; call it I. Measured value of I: 86.99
